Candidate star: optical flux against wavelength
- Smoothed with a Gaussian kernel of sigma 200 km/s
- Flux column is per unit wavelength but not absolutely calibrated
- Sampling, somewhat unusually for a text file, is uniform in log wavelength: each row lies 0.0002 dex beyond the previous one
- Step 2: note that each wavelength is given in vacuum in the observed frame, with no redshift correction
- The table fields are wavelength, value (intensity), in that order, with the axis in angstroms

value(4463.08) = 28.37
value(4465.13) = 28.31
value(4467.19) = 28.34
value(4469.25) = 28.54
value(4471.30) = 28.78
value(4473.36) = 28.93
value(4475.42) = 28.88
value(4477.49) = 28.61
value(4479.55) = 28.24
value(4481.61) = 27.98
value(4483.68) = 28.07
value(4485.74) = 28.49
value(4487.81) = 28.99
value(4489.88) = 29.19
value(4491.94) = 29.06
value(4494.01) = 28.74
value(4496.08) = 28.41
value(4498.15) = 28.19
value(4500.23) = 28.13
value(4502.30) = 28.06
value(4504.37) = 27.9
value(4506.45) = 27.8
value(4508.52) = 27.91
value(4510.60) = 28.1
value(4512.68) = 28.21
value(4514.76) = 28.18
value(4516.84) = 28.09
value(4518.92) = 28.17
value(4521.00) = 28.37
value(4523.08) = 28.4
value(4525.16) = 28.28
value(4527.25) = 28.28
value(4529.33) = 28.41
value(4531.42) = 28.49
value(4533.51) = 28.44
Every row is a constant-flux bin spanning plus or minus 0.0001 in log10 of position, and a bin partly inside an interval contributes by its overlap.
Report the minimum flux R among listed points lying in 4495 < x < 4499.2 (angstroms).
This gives 28.19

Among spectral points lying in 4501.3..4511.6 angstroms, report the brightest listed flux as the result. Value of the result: 28.1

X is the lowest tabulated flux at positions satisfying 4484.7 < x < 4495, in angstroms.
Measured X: 28.49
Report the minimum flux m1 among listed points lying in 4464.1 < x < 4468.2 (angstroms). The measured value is 28.31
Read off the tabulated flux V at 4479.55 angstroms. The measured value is 28.24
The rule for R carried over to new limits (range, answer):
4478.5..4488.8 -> 27.98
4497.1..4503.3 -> 28.06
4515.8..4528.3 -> 28.09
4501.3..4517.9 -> 27.8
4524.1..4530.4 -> 28.28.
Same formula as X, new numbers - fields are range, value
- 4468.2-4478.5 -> 28.54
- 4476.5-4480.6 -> 28.24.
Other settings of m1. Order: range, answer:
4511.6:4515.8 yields 28.18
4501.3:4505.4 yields 27.9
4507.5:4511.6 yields 27.91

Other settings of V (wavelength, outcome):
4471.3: 28.78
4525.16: 28.28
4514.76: 28.18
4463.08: 28.37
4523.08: 28.4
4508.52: 27.91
